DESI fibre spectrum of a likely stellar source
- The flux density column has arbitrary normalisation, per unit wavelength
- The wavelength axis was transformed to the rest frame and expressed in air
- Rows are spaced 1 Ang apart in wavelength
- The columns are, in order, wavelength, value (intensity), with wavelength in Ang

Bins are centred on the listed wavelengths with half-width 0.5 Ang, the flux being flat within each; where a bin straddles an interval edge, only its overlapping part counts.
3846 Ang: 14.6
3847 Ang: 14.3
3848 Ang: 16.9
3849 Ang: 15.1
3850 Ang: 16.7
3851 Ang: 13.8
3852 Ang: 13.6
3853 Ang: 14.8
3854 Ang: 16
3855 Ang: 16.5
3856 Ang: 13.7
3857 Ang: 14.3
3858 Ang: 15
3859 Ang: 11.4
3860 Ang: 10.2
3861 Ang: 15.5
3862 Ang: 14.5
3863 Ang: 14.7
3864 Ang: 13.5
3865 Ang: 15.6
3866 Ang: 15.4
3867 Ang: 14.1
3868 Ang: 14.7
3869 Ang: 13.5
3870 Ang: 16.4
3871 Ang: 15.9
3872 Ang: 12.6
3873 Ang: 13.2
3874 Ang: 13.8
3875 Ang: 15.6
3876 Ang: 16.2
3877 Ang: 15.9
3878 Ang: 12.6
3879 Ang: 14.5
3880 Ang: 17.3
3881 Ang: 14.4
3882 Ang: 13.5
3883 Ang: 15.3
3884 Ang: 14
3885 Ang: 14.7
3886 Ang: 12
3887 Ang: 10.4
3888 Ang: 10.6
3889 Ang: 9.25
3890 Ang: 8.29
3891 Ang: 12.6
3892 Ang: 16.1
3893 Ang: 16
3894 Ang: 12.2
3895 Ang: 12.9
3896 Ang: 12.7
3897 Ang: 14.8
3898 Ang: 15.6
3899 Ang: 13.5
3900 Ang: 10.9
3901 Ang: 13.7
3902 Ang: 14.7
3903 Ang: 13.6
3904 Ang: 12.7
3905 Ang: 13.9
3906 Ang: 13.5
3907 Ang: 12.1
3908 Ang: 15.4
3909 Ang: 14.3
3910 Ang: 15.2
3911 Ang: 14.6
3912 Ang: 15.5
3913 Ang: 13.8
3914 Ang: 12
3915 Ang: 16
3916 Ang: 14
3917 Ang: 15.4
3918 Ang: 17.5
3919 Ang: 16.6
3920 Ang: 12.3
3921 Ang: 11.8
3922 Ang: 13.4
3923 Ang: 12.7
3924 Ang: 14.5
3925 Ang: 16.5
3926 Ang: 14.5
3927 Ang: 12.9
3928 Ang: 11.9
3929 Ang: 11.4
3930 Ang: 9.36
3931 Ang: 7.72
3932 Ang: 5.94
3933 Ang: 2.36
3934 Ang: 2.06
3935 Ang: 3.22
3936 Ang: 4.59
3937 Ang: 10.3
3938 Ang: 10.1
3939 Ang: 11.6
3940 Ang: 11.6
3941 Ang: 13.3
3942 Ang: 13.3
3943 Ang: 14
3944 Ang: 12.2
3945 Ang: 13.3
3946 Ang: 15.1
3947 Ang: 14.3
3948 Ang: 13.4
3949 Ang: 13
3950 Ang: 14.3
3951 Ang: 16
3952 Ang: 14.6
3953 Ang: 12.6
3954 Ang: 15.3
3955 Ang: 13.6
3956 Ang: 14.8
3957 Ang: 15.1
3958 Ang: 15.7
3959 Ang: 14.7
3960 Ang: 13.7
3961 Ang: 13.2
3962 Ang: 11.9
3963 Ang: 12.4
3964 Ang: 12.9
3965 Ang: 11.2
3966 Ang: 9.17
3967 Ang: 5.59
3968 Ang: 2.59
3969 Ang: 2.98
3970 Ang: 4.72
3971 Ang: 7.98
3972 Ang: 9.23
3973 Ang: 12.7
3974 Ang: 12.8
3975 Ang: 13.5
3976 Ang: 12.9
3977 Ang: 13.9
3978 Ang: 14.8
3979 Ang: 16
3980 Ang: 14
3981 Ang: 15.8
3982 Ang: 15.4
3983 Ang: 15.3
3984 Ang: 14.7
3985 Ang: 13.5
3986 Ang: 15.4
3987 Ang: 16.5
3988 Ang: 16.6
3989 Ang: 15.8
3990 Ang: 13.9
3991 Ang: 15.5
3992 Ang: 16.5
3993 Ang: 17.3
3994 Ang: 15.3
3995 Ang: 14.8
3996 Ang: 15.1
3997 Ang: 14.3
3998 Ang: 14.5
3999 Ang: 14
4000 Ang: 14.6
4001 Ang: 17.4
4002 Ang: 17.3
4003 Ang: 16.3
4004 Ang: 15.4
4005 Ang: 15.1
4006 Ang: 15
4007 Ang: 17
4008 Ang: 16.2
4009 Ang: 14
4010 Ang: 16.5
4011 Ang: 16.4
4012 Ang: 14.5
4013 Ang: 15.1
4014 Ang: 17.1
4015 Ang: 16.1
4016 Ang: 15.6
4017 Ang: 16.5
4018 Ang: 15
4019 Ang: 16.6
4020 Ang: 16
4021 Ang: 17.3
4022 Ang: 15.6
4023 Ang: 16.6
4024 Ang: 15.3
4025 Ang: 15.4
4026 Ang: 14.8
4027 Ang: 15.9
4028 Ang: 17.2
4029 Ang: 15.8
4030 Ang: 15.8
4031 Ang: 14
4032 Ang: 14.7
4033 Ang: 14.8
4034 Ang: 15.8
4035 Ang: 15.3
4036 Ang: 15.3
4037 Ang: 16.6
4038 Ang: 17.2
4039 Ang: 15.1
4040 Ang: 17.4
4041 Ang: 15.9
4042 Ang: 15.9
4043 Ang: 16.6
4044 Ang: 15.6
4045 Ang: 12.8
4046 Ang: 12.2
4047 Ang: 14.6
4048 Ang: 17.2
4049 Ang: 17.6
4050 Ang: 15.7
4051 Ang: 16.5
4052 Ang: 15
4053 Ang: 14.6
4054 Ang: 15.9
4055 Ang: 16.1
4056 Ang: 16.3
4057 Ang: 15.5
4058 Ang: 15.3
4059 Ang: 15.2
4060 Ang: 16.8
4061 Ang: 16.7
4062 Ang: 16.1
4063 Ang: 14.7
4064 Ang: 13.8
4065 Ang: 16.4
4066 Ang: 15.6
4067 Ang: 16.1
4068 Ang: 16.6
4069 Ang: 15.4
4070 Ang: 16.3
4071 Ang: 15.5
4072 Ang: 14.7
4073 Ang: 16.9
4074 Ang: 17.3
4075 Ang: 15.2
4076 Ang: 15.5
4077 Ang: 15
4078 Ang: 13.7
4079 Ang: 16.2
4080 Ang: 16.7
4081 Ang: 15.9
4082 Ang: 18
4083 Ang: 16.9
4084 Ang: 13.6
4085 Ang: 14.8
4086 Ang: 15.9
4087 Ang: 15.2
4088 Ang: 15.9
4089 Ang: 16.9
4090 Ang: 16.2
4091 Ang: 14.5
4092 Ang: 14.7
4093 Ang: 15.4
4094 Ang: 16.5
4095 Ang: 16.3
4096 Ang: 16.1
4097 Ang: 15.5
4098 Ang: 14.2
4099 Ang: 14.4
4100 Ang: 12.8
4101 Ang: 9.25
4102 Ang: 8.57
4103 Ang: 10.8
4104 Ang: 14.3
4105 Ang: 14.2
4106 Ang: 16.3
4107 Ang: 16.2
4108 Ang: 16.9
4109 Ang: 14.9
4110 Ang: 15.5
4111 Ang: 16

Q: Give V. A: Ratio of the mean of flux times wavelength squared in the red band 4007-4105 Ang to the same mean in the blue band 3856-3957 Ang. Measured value 1.27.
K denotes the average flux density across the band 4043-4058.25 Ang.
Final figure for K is 15.4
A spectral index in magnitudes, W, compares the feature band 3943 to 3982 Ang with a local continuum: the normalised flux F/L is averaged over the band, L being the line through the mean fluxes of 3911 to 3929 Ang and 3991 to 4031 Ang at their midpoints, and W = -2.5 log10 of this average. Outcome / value 0.190 mag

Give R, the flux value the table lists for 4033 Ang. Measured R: 14.8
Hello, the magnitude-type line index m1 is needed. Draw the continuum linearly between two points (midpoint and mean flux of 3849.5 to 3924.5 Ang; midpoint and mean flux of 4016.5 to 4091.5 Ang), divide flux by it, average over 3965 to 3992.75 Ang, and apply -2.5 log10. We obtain 0.194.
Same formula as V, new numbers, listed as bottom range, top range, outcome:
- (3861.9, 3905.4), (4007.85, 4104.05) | 1.22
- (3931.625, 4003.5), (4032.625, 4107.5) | 1.27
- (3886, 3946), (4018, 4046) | 1.35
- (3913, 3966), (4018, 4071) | 1.33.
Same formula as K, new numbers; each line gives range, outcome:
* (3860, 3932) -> 13.7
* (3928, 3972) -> 10.9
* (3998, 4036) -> 15.7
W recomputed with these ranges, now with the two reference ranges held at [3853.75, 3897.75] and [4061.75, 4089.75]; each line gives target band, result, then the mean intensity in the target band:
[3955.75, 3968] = 0.213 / 12.1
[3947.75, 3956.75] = 0.029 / 14.2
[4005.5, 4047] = -0.026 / 15.7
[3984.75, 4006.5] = -0.034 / 15.5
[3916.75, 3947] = 0.256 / 11.4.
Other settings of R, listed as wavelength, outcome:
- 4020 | 16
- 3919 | 16.6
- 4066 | 15.6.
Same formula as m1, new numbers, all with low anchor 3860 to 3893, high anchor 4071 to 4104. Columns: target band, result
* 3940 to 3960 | 0.02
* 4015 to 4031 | -0.09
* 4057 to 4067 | -0.06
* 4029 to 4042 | -0.07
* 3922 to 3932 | 0.17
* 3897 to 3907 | 0.04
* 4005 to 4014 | -0.08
